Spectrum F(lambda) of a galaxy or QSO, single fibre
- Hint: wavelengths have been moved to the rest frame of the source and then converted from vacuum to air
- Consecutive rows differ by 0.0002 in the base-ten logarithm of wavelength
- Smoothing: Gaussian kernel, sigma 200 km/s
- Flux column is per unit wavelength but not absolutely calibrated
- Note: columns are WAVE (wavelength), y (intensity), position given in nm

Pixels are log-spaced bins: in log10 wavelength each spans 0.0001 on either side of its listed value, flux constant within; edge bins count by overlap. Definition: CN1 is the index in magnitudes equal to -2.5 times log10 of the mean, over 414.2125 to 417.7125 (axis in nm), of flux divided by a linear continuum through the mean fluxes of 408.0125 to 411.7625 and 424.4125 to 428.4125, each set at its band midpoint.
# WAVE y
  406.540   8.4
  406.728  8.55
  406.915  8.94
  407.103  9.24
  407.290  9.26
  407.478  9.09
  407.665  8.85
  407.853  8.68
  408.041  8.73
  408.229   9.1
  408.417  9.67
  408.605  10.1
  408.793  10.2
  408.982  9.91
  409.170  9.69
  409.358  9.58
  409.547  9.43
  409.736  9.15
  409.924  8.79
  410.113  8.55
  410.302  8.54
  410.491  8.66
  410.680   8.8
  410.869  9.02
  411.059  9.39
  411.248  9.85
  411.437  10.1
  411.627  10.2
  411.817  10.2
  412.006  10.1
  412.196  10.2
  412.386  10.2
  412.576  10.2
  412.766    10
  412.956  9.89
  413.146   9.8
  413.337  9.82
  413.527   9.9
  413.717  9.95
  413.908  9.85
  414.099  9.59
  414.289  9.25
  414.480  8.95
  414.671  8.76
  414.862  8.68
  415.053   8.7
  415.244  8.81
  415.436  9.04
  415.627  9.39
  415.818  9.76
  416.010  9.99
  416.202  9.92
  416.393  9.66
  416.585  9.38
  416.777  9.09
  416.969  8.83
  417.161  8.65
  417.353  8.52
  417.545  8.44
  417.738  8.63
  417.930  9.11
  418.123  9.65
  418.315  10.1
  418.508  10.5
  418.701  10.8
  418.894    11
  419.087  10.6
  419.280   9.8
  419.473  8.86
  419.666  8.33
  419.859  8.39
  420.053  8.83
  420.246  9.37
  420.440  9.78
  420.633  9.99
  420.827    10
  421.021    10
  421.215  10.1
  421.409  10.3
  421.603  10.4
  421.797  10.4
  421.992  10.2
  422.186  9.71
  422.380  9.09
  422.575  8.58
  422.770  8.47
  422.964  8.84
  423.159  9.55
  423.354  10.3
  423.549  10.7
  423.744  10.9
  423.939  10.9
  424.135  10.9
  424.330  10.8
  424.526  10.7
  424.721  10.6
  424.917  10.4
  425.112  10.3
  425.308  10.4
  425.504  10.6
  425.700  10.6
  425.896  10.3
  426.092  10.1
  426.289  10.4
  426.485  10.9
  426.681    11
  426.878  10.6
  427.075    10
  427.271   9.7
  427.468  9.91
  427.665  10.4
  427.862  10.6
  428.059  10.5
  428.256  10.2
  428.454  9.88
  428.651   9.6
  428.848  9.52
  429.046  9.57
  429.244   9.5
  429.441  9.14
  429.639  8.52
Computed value 0.08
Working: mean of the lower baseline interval 9.39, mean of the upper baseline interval 10.4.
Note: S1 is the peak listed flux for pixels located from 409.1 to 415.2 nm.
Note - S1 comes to 10.2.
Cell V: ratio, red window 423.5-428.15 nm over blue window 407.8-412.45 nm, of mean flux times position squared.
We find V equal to 1.19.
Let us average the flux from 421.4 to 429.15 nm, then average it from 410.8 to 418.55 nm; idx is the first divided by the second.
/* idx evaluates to 1.1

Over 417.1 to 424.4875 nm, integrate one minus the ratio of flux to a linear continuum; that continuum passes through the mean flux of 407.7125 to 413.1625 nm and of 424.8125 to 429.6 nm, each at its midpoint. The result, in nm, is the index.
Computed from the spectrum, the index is 0.13 nm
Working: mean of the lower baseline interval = 9.53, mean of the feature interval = 9.74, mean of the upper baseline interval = 10.2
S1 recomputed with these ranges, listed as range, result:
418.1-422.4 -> 11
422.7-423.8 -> 10.9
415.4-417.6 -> 9.99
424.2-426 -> 10.8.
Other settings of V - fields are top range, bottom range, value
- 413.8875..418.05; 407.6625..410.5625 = 1.02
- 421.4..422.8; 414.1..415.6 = 1.12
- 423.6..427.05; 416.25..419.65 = 1.16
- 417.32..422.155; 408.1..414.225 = 1.05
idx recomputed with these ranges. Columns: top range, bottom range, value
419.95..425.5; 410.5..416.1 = 1.05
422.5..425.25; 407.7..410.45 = 1.10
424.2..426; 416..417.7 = 1.16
